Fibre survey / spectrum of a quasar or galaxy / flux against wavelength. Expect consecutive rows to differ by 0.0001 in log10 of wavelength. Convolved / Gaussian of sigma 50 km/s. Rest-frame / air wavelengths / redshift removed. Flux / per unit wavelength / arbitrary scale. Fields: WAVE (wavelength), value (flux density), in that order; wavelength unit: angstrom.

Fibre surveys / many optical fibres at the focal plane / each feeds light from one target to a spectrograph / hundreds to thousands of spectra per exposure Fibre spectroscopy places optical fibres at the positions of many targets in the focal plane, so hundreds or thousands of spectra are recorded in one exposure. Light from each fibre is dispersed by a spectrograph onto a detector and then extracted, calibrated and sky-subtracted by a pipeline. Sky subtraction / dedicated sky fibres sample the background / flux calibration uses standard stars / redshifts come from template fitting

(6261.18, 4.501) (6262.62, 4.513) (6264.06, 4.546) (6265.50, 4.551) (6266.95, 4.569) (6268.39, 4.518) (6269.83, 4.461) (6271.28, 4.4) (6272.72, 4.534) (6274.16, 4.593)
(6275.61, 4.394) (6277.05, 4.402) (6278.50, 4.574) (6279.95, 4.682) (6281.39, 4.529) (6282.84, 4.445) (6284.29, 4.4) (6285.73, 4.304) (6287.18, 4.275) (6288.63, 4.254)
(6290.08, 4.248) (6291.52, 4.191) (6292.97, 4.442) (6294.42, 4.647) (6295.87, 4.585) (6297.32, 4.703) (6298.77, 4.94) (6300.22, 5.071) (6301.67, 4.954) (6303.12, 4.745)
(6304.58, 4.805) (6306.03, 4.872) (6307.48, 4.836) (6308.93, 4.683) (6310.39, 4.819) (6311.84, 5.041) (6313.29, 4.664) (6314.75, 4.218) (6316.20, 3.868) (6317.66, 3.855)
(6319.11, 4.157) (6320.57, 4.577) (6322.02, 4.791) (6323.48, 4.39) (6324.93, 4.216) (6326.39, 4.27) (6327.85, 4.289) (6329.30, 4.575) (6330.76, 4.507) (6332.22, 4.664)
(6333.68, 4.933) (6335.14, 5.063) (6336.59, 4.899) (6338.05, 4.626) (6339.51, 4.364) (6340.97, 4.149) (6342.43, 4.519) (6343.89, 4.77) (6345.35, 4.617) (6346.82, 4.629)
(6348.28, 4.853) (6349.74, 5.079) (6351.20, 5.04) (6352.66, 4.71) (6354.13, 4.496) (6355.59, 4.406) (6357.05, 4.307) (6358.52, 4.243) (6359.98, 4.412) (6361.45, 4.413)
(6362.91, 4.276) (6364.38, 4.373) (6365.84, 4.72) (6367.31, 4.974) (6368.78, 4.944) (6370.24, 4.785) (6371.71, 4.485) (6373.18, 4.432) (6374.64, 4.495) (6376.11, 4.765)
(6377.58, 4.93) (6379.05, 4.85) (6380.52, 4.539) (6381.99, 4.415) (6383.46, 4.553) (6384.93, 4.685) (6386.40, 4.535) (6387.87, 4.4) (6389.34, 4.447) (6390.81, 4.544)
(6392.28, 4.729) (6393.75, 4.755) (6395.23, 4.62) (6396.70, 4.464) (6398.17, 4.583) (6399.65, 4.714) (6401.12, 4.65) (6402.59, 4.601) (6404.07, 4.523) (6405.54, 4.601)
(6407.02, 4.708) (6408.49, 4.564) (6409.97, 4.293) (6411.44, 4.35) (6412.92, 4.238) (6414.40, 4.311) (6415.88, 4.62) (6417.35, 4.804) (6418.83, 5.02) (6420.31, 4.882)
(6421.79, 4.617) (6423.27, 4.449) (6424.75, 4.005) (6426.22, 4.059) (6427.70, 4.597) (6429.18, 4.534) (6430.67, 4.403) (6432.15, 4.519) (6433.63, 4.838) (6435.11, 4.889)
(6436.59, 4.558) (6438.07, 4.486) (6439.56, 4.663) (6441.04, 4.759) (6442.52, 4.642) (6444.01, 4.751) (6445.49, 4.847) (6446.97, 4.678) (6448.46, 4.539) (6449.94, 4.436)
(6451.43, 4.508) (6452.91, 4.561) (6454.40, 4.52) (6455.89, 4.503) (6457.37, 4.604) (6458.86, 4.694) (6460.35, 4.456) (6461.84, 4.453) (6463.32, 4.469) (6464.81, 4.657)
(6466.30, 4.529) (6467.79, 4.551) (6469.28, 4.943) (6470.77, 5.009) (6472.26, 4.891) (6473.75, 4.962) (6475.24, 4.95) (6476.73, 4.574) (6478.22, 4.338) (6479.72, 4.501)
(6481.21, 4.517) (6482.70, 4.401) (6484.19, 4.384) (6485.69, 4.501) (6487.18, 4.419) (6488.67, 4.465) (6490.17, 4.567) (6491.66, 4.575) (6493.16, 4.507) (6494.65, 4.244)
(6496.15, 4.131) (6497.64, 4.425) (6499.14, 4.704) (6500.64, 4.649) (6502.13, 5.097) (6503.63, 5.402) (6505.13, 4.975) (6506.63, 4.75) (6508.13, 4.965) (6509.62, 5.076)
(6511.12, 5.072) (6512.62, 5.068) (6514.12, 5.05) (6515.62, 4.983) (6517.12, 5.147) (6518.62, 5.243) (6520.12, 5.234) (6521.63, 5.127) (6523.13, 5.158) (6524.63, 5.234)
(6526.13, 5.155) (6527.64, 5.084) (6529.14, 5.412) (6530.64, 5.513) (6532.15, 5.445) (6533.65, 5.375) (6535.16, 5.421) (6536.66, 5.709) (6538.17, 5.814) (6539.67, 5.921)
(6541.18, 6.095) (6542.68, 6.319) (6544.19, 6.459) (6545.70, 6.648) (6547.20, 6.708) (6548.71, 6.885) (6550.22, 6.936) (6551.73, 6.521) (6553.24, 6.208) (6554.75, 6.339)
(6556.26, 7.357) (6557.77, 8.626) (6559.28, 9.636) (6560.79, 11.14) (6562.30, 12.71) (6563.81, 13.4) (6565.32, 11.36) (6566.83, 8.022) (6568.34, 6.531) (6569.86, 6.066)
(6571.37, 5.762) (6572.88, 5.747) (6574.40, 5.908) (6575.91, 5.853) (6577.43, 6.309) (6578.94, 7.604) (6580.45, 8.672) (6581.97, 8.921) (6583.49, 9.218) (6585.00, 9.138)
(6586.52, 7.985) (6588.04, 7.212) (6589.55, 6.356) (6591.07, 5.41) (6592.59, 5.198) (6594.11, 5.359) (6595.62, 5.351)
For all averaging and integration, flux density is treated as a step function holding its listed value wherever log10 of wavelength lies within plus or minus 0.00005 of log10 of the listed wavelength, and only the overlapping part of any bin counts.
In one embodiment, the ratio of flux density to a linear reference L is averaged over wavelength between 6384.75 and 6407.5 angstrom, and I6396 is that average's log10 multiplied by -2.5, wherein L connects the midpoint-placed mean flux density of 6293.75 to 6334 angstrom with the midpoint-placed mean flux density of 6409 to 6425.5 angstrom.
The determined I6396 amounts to -0.02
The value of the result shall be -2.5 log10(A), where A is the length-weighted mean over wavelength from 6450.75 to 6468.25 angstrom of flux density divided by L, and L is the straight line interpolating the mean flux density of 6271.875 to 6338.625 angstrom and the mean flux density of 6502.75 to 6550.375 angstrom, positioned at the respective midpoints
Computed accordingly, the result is 0.15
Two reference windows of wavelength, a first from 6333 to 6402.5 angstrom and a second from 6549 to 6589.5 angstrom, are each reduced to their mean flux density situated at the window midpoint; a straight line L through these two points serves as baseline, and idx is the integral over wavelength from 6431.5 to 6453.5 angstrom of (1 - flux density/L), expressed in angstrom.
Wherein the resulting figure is 4.6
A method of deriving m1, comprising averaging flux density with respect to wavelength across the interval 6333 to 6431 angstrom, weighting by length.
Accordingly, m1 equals 4.59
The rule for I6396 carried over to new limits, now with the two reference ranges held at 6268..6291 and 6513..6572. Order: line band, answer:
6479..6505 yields 0.34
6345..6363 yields 0.11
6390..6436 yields 0.22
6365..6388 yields 0.13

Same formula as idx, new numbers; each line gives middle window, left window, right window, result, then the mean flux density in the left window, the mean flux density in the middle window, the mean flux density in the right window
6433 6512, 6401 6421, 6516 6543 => 5.9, 4.58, 4.65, 5.45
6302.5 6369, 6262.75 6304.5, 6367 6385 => 0.5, 4.54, 4.58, 4.67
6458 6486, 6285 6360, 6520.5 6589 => 7.1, 4.57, 4.62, 7.07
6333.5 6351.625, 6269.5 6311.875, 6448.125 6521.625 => -0.4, 4.59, 4.72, 4.7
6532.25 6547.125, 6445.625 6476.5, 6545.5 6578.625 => 2.3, 4.65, 5.99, 7.77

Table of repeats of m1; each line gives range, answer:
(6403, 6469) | 4.56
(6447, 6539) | 4.83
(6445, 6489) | 4.6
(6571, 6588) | 7.4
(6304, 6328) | 4.49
